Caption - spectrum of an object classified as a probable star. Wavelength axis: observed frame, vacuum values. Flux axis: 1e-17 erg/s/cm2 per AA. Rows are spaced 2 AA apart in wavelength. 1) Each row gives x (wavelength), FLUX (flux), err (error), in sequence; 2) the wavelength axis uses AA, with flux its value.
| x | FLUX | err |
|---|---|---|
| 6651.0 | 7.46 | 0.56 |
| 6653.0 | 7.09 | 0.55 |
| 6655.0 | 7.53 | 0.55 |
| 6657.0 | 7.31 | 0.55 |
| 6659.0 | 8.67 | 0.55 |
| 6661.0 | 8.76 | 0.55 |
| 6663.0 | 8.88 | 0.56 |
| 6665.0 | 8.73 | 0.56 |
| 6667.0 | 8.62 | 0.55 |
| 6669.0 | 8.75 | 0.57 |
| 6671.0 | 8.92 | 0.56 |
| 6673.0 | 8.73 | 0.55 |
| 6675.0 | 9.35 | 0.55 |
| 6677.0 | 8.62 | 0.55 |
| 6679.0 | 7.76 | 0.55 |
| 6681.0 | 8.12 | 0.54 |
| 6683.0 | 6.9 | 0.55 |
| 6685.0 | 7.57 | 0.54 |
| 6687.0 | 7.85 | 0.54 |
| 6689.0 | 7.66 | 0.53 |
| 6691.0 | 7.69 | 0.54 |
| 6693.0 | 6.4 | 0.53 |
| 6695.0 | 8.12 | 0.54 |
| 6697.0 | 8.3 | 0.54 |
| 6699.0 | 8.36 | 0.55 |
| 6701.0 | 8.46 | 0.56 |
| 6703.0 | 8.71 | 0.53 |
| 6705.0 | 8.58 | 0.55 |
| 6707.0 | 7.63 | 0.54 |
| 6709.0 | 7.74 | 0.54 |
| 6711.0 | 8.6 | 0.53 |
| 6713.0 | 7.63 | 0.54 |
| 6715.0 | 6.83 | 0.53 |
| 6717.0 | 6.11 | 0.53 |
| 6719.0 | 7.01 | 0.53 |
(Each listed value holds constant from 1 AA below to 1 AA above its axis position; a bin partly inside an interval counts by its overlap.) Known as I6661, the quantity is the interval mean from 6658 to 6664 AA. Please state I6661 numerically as 8.77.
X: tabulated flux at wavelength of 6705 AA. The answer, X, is 8.58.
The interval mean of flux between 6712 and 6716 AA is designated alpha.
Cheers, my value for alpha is 7.23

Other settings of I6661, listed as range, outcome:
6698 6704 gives 8.51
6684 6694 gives 7.43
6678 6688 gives 7.64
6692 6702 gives 7.93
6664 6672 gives 8.75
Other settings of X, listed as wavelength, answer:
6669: 8.75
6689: 7.66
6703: 8.71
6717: 6.11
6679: 7.76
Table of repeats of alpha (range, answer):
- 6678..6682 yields 7.94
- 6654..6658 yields 7.42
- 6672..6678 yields 8.9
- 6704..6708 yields 8.11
